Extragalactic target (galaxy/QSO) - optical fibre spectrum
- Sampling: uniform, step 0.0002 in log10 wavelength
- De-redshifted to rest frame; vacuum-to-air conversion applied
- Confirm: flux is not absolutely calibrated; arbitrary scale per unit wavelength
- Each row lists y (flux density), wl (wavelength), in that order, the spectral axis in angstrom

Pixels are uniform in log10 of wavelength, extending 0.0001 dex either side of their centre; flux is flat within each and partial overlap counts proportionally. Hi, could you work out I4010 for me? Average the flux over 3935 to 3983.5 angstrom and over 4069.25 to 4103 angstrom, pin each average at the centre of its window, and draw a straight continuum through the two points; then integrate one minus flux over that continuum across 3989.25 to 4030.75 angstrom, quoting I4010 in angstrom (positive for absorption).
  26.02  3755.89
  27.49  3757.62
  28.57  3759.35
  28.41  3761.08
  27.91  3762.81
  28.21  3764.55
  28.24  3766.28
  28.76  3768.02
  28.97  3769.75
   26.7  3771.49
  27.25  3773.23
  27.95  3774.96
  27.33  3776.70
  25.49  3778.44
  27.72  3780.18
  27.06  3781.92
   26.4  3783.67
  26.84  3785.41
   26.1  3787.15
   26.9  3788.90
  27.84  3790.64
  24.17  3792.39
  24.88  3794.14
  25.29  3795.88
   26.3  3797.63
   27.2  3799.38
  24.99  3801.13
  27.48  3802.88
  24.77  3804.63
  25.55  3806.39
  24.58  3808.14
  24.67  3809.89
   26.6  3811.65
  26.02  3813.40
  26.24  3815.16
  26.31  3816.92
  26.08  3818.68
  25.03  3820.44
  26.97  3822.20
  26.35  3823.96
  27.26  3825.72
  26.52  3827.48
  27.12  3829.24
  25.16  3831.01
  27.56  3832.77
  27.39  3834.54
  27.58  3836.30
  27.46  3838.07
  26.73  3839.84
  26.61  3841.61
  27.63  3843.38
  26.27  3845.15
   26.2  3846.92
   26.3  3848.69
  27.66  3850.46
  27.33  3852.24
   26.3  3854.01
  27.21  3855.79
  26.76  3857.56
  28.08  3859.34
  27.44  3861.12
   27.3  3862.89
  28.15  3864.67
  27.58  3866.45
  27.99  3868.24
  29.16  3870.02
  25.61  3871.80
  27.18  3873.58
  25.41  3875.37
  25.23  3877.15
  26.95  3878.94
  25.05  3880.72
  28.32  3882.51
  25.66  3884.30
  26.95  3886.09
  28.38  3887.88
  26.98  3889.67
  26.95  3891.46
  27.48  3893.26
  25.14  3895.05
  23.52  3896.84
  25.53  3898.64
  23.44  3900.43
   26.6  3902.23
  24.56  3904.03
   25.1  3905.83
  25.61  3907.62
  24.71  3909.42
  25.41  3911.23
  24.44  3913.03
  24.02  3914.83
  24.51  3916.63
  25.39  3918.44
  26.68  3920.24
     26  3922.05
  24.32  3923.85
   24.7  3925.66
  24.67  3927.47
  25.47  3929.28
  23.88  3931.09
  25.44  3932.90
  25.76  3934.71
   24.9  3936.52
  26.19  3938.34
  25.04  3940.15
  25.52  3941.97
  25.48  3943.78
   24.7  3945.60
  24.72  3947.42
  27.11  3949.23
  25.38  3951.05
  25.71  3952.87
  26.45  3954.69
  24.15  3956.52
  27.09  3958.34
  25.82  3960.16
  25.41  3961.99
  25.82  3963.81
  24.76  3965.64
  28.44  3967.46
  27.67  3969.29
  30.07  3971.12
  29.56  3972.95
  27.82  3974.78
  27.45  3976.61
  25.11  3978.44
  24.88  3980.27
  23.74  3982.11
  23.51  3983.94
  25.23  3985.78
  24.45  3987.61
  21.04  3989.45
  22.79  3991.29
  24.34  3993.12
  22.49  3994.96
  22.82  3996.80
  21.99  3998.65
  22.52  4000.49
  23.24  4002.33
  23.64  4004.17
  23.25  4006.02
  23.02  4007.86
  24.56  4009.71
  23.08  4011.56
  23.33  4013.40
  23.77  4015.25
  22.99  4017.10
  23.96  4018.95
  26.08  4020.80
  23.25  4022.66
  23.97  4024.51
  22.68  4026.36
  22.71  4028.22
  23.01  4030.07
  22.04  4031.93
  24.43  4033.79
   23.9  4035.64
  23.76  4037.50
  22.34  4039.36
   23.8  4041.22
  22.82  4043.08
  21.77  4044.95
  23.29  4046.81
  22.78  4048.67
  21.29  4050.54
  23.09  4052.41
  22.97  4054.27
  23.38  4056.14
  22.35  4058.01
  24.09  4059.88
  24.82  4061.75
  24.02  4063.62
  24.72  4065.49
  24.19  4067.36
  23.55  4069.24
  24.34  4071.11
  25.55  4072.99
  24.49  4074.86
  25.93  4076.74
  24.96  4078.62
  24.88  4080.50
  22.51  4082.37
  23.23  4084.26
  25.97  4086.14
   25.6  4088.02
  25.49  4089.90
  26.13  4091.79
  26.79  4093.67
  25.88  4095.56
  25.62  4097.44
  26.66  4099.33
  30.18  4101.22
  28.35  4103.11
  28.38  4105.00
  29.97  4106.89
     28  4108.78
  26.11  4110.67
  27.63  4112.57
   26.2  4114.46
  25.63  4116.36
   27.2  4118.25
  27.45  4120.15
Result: 4.2 angstrom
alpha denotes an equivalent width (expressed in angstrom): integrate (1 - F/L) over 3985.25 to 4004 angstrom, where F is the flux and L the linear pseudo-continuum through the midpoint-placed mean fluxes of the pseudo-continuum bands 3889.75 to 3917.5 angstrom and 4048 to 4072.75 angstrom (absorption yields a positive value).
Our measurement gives 0.9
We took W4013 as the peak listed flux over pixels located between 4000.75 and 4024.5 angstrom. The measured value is 26.08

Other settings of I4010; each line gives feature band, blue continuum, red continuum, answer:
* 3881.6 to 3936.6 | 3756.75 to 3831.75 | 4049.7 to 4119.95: 1.4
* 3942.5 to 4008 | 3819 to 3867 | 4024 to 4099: 0.3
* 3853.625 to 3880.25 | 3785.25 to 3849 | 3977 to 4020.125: -1.6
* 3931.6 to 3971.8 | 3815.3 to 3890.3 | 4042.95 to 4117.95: 0.3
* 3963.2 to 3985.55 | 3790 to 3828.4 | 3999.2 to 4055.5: -2.5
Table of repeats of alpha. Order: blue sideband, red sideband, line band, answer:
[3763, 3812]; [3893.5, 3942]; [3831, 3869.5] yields -1.97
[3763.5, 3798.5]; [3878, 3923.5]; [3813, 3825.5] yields 0.15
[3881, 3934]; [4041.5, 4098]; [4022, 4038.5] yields 0.82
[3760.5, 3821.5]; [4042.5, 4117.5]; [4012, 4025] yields 0.79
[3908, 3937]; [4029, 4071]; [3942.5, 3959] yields -0.65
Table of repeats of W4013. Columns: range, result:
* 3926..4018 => 30.07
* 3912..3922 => 26.68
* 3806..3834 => 27.56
